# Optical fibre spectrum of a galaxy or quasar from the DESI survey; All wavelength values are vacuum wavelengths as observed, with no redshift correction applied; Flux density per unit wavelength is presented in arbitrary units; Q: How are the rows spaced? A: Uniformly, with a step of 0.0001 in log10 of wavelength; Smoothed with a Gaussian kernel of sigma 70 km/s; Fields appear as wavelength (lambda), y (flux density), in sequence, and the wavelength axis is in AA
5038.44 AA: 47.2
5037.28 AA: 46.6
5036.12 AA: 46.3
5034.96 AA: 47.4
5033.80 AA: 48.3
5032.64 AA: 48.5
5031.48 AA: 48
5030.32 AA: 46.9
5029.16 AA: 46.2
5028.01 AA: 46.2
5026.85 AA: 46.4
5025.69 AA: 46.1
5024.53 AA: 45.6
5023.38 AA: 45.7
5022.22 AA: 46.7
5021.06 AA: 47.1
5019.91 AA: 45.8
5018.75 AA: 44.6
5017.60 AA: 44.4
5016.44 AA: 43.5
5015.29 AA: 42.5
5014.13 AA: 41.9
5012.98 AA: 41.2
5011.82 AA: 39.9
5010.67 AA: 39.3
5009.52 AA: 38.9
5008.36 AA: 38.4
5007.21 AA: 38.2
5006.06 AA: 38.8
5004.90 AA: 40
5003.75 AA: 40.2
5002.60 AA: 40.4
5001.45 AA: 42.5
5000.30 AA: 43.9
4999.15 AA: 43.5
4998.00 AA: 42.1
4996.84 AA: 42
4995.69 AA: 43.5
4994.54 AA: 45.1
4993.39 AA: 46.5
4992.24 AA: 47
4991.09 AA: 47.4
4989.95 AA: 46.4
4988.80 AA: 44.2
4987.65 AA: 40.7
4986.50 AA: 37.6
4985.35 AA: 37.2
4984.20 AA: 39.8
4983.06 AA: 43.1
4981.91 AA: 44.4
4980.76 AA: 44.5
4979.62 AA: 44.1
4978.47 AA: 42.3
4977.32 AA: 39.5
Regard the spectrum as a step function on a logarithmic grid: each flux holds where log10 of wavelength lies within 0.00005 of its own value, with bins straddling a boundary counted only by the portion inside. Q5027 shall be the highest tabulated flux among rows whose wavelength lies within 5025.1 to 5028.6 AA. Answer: 46.4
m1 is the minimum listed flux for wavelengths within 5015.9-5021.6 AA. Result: 43.5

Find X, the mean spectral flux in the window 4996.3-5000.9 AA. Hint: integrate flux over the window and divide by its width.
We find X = 42.8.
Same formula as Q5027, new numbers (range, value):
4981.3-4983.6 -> 44.4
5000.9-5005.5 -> 42.5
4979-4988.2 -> 44.5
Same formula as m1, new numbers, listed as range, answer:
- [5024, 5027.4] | 45.6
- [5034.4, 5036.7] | 46.3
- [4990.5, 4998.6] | 42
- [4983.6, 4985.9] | 37.2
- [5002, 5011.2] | 38.2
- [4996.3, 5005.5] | 40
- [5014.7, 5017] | 42.5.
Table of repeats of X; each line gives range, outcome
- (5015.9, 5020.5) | 44.6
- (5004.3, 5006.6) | 39.3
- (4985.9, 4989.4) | 40.8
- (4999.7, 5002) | 43.3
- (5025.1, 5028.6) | 46.2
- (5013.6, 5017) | 42.6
